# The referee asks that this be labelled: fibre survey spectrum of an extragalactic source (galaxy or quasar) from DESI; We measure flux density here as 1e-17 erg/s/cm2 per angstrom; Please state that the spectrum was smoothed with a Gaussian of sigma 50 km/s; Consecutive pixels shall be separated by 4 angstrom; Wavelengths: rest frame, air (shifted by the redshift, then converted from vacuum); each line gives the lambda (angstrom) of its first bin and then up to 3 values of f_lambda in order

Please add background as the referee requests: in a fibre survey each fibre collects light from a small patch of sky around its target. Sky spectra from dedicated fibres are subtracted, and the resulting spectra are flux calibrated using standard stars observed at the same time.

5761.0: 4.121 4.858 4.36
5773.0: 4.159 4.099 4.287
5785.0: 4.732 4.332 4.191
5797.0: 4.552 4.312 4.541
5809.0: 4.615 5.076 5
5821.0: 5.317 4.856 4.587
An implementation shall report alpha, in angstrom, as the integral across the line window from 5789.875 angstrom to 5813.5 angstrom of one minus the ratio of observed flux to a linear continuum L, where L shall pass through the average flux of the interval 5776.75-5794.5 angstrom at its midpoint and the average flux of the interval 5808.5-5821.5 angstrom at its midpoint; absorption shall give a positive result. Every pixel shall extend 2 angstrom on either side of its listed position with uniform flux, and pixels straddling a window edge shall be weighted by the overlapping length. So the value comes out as 1.1 angstrom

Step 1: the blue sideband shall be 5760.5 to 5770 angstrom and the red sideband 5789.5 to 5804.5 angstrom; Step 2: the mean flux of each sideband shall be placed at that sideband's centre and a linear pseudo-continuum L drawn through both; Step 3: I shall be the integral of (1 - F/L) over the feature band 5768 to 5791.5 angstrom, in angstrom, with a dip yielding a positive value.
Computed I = 0.6 angstrom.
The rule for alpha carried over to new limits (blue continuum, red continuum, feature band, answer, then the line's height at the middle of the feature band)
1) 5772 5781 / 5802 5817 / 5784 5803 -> 0.2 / 4.46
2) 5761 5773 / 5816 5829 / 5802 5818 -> 0.3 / 4.87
